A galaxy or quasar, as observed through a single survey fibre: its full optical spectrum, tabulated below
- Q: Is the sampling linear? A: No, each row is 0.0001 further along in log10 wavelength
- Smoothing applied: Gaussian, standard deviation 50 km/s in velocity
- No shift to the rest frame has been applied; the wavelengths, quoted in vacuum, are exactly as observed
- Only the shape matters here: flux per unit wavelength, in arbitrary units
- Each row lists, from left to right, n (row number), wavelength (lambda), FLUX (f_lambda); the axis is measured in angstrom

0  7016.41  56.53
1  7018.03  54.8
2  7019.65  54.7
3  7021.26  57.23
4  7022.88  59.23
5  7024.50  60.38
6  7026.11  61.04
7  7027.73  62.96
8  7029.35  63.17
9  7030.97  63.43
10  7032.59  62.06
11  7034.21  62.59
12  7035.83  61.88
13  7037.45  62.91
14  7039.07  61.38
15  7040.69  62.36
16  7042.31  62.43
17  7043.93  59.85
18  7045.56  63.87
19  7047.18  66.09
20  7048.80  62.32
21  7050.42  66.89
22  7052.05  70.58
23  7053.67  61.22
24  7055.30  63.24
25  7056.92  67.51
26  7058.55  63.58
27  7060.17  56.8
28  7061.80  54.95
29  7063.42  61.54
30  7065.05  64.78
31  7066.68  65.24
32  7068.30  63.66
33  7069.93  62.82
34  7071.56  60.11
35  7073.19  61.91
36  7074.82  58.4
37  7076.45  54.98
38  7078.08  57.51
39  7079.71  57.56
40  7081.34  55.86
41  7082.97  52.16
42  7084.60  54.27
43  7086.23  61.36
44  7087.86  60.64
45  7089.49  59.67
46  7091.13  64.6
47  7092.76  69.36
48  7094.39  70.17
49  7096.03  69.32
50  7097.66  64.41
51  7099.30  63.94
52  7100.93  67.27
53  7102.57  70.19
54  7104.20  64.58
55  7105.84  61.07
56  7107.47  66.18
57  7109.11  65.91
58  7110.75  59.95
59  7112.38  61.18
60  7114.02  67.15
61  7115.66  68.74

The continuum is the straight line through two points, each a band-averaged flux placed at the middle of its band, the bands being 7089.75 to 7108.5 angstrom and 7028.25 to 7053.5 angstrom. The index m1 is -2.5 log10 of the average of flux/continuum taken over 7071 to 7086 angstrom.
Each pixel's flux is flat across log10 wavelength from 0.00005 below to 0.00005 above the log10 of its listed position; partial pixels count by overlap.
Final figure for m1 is 0.14 mag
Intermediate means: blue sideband 63.4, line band 57.1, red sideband 66.2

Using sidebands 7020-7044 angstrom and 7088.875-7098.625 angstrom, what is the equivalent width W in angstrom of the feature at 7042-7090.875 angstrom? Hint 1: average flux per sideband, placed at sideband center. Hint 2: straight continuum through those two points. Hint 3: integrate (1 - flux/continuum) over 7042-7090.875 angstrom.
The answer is 2.30 angstrom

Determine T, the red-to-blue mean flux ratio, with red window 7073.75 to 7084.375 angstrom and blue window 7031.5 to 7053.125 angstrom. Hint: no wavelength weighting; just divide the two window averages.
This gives 0.88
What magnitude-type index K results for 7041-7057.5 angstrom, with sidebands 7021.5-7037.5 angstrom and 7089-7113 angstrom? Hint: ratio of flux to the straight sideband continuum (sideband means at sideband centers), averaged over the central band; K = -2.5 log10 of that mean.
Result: -0.03 mag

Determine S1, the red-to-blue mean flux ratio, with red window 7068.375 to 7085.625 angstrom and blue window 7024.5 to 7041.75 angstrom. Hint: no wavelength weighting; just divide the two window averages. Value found 0.9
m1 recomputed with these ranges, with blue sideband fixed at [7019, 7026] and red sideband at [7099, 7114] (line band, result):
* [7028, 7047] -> -0.05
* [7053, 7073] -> -0.01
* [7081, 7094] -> 0.05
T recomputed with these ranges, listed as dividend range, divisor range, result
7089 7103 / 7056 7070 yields 1.07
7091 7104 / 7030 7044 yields 1.08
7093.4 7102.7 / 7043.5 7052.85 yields 1.03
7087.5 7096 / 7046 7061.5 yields 1.02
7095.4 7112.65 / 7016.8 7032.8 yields 1.09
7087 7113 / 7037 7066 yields 1.03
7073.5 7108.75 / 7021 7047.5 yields 1.00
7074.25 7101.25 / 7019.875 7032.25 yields 1.01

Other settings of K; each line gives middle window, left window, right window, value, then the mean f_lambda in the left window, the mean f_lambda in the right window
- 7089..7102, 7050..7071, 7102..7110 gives -0.02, 63.2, 65.4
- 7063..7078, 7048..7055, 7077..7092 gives 0.00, 65.1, 58.2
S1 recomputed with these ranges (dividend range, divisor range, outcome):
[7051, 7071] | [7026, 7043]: 1.01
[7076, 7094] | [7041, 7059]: 0.92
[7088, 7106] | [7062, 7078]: 1.08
